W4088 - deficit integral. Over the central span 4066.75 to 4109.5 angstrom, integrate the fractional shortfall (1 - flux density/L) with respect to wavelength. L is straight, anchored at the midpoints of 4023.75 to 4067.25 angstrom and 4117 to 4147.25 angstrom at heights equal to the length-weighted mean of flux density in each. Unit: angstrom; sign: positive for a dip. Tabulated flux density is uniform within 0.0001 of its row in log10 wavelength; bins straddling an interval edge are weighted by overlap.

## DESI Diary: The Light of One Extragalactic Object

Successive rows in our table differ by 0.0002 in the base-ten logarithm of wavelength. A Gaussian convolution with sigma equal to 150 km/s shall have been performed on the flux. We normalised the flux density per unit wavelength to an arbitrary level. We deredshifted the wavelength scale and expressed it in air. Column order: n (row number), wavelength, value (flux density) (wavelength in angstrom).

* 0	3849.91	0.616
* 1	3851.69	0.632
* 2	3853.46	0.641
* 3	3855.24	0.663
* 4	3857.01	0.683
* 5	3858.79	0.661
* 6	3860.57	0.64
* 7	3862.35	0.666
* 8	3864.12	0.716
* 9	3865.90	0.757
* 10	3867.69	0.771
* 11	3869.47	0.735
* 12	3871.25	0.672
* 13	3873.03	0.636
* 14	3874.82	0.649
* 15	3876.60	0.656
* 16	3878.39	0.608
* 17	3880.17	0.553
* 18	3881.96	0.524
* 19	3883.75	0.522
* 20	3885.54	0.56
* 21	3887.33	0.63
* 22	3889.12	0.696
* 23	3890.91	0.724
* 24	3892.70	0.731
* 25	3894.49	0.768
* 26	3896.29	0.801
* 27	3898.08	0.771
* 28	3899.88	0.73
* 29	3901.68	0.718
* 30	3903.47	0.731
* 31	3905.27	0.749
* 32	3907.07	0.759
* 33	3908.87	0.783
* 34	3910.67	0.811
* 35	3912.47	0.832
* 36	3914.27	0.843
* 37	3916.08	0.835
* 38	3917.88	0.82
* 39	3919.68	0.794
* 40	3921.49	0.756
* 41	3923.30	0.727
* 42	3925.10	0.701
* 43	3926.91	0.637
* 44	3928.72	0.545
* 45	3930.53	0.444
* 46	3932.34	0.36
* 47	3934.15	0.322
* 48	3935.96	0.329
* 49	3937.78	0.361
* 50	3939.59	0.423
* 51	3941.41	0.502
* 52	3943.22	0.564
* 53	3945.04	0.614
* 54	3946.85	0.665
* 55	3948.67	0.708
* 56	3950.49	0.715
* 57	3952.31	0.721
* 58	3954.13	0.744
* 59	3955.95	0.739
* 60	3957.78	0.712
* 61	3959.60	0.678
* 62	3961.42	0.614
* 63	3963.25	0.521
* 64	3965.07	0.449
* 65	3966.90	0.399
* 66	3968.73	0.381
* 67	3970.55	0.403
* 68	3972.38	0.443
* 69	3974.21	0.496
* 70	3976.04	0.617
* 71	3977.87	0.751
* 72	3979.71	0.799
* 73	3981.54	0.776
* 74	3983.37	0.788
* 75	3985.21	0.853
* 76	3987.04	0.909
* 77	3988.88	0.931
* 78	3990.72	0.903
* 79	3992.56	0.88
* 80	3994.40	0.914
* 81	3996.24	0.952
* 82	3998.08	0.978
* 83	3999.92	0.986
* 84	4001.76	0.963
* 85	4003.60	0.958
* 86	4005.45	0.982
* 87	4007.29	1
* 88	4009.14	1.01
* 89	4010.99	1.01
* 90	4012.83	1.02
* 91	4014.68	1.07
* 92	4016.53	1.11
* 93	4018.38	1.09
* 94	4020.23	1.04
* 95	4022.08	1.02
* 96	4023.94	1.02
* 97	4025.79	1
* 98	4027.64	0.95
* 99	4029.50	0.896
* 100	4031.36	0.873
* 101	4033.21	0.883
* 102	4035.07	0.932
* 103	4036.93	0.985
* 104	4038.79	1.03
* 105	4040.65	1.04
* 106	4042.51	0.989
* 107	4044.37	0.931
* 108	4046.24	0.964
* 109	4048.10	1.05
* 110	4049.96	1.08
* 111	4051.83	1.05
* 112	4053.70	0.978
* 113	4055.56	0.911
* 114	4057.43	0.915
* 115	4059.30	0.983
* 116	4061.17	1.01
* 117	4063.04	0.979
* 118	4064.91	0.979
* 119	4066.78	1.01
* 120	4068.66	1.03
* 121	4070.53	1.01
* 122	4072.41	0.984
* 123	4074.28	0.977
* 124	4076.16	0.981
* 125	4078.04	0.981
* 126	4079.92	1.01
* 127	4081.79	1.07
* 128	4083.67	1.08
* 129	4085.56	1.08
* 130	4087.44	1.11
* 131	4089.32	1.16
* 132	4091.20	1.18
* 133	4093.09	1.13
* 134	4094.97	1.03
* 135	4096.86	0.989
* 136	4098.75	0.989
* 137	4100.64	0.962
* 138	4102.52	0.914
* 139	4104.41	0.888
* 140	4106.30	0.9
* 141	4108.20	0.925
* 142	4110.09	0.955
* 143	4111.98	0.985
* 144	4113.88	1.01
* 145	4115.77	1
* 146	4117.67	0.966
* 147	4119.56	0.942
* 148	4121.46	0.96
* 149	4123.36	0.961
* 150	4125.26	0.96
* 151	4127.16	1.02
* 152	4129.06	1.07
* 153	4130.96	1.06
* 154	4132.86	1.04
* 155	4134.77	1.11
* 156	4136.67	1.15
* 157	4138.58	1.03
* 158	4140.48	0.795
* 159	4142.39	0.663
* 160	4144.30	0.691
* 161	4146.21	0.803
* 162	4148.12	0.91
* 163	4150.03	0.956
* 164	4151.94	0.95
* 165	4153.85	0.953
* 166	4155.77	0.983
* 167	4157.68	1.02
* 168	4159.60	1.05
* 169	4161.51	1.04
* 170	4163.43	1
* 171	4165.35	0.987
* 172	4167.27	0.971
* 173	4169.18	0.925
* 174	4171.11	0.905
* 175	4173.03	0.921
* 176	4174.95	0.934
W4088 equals -2.3 angstrom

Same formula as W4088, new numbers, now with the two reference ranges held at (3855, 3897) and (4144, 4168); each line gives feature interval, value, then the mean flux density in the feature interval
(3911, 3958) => 6.1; 0.632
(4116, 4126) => -0.5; 0.961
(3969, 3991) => 1.9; 0.708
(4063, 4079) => -2.3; 0.993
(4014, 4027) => -3.7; 1.05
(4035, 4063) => -4.9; 0.991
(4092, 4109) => -1.4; 0.971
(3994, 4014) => -4.6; 0.982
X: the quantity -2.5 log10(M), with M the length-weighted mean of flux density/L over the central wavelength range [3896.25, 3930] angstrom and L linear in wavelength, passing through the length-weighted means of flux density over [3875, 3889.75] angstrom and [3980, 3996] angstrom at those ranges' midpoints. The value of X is -0.12 mag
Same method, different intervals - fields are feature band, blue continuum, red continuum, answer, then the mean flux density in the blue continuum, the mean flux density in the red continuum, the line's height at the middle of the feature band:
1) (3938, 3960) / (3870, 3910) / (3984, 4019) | 0.294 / 0.682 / 0.972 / 0.836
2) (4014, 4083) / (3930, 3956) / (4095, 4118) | -0.226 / 0.543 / 0.959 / 0.812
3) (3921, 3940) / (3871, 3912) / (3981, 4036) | 0.461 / 0.688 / 0.958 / 0.778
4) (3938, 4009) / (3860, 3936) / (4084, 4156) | 0.091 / 0.679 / 0.979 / 0.781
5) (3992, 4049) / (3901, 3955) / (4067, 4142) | -0.178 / 0.65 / 1.01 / 0.837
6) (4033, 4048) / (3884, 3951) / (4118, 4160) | -0.185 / 0.659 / 0.957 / 0.824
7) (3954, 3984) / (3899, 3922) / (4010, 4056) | 0.420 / 0.782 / 0.998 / 0.885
